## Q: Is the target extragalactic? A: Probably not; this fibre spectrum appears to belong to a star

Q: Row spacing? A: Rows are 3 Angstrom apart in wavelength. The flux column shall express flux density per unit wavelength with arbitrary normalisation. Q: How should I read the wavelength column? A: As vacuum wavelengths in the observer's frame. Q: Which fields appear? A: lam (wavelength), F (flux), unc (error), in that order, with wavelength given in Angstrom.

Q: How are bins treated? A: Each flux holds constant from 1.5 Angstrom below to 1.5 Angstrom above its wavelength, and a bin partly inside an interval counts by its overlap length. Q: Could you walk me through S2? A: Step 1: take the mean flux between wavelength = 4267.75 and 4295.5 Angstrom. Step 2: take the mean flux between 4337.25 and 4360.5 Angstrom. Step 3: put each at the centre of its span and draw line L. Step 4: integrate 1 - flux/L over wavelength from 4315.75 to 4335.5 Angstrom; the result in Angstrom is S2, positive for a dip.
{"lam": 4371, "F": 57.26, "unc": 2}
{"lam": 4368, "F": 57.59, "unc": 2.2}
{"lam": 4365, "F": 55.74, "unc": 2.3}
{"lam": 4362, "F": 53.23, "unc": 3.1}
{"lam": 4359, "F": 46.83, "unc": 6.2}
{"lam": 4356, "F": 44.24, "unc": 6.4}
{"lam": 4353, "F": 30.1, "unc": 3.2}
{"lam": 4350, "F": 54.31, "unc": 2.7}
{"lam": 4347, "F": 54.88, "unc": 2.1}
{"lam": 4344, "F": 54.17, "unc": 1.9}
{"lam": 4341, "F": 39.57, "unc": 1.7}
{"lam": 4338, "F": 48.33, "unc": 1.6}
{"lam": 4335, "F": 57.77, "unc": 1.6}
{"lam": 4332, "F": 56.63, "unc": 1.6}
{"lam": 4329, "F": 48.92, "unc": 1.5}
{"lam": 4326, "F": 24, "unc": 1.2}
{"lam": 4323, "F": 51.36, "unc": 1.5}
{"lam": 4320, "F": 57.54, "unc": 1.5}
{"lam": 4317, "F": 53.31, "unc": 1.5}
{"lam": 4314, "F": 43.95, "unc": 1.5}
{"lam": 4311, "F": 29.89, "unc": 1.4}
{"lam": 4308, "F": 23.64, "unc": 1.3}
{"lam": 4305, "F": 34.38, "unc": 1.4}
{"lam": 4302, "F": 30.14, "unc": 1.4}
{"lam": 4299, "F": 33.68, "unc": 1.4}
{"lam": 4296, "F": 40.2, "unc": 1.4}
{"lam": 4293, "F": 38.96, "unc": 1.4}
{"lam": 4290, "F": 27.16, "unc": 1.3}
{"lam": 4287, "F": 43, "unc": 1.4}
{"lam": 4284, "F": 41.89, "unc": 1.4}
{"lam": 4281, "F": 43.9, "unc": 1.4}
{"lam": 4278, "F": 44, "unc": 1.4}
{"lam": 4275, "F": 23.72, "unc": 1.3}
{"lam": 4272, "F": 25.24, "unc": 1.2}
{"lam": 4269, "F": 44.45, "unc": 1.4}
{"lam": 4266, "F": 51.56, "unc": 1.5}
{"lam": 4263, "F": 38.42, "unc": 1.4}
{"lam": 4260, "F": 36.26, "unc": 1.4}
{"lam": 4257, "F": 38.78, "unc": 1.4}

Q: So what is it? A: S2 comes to -2.9 Angstrom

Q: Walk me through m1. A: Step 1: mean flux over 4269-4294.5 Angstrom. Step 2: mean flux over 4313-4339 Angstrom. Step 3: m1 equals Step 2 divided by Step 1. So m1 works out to 1.35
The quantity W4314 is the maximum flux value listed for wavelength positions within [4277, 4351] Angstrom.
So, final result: 57.77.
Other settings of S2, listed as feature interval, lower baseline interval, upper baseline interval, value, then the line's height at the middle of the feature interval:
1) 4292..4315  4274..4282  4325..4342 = 4.2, 41.8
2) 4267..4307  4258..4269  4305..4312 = -1.8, 34.9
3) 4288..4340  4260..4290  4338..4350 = 4.8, 45.1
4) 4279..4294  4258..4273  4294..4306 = -1.0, 36.7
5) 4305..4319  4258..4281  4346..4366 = 1.7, 43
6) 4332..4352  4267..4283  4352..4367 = -2.9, 44.9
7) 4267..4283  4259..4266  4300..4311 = 0.1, 37.3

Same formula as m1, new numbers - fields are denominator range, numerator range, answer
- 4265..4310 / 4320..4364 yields 1.32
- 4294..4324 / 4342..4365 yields 1.23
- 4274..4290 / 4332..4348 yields 1.33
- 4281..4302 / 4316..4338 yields 1.33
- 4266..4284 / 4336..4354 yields 1.25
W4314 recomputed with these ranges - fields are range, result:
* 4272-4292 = 44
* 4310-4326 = 57.54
